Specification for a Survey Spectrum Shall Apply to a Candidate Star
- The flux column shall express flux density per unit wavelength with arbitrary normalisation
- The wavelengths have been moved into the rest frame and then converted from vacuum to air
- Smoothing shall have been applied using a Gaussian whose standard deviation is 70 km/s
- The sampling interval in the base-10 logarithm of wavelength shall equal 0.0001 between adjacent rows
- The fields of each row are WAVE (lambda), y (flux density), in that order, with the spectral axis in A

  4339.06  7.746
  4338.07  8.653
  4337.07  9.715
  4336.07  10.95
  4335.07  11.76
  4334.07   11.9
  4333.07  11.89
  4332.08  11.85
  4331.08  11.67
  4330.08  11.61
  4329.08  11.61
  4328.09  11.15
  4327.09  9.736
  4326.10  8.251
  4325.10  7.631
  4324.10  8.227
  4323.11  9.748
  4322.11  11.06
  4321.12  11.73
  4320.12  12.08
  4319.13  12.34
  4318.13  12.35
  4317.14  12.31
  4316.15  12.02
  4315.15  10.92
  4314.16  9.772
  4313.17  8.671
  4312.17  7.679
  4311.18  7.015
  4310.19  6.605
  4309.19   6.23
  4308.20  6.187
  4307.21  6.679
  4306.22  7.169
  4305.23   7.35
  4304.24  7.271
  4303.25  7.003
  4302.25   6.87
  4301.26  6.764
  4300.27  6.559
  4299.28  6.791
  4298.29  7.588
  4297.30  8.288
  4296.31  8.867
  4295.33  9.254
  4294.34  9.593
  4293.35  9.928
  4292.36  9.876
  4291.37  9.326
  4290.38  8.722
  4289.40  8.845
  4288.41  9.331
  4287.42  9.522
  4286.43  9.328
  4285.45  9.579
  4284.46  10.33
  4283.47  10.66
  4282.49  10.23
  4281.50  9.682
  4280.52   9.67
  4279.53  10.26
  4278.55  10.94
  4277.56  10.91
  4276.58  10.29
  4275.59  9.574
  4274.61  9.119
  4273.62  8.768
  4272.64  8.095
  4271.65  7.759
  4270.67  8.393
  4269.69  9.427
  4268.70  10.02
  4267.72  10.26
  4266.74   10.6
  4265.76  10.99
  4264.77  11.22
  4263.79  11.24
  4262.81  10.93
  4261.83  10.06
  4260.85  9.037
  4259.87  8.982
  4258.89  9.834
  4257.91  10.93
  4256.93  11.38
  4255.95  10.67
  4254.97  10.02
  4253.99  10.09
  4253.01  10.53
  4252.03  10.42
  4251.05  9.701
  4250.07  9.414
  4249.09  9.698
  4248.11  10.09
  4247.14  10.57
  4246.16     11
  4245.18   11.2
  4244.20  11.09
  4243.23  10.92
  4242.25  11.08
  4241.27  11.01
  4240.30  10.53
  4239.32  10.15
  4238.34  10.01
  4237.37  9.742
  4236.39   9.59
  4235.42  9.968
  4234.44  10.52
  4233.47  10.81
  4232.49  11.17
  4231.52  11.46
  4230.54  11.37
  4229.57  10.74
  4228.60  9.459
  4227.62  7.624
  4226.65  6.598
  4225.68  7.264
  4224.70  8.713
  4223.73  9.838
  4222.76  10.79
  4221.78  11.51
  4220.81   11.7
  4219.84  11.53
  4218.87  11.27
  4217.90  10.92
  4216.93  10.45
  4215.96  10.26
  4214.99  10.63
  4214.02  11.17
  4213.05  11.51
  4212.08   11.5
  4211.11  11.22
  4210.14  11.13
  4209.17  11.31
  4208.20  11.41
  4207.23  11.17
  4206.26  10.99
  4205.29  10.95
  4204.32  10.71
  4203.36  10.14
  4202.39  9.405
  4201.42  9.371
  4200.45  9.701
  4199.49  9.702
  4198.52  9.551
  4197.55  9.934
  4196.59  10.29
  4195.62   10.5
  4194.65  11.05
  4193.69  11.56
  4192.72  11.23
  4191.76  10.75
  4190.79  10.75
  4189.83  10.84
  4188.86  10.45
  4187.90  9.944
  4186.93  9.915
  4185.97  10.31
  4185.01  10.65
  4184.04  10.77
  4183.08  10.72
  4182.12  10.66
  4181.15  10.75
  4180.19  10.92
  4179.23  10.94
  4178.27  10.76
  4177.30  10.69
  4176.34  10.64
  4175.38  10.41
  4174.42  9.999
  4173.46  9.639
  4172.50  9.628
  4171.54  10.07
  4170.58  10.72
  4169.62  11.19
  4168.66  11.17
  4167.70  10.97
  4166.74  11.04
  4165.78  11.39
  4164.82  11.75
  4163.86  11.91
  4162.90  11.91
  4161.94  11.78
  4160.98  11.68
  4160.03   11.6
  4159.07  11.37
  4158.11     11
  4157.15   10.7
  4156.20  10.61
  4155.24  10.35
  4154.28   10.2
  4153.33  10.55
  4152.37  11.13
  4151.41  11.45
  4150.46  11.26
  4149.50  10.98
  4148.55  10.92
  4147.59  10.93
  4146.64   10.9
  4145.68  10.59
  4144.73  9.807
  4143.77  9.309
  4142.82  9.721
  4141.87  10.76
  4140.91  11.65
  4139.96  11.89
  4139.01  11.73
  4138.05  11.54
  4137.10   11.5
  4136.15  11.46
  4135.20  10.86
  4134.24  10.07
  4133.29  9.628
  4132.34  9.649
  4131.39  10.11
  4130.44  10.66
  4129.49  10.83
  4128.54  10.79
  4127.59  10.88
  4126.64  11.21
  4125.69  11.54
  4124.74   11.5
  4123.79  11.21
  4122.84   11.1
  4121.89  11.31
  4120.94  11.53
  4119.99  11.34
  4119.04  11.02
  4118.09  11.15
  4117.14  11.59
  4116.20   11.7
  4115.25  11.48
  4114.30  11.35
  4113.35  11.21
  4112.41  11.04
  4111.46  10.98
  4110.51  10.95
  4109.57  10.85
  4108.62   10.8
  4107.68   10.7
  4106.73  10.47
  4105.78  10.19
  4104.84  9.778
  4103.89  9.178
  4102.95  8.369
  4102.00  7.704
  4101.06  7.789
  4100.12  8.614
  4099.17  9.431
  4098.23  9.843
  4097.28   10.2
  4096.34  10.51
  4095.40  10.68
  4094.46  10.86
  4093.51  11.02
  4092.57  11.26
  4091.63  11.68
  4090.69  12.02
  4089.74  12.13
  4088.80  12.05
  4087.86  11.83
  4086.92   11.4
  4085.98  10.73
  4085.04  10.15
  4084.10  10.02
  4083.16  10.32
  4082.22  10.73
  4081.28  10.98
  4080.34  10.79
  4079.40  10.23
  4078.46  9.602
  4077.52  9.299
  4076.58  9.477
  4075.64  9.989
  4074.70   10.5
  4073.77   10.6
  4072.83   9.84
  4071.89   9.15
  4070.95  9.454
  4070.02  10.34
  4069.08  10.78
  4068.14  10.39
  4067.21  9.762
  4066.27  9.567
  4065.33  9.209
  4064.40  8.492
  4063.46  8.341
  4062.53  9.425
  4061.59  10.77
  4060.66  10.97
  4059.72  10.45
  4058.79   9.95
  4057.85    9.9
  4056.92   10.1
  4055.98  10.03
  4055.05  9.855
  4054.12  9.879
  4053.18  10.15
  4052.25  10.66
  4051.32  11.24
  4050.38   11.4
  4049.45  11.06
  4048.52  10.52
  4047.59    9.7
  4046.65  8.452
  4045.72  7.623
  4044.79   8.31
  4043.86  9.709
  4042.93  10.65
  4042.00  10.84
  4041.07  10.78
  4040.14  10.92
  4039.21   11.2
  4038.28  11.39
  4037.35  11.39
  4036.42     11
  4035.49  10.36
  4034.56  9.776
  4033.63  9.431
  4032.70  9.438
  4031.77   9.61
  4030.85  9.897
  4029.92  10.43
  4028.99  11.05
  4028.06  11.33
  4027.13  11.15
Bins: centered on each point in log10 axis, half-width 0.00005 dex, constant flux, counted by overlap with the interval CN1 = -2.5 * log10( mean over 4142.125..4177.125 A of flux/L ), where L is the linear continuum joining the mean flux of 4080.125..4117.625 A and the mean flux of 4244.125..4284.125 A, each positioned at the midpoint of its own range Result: -0.043 mag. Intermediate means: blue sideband 10.6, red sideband 10.1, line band 10.8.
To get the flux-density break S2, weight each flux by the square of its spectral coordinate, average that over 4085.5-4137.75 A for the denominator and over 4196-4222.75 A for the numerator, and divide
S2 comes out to 1.0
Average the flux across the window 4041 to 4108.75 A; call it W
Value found 10.1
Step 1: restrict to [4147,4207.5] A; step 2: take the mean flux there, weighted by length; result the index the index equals 10.7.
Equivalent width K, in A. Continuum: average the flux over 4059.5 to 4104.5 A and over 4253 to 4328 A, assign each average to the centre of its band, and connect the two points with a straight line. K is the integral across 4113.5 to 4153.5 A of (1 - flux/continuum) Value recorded -4.1 A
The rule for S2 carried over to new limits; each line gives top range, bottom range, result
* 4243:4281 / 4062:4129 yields 1.05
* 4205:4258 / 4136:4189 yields 1.00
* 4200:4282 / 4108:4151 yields 0.99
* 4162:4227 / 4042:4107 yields 1.11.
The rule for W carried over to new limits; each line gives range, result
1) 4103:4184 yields 10.9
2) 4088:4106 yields 10.2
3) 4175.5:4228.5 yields 10.5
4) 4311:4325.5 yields 10.3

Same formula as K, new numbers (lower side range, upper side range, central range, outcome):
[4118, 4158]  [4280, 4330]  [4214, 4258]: -2.2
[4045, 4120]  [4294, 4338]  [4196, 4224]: -2.7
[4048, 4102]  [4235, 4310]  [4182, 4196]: -1.3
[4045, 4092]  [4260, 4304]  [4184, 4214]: -2.9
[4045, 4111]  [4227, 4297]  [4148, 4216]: -4.6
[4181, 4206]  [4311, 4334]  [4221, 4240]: 1.0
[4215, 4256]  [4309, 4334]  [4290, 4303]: 2.5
